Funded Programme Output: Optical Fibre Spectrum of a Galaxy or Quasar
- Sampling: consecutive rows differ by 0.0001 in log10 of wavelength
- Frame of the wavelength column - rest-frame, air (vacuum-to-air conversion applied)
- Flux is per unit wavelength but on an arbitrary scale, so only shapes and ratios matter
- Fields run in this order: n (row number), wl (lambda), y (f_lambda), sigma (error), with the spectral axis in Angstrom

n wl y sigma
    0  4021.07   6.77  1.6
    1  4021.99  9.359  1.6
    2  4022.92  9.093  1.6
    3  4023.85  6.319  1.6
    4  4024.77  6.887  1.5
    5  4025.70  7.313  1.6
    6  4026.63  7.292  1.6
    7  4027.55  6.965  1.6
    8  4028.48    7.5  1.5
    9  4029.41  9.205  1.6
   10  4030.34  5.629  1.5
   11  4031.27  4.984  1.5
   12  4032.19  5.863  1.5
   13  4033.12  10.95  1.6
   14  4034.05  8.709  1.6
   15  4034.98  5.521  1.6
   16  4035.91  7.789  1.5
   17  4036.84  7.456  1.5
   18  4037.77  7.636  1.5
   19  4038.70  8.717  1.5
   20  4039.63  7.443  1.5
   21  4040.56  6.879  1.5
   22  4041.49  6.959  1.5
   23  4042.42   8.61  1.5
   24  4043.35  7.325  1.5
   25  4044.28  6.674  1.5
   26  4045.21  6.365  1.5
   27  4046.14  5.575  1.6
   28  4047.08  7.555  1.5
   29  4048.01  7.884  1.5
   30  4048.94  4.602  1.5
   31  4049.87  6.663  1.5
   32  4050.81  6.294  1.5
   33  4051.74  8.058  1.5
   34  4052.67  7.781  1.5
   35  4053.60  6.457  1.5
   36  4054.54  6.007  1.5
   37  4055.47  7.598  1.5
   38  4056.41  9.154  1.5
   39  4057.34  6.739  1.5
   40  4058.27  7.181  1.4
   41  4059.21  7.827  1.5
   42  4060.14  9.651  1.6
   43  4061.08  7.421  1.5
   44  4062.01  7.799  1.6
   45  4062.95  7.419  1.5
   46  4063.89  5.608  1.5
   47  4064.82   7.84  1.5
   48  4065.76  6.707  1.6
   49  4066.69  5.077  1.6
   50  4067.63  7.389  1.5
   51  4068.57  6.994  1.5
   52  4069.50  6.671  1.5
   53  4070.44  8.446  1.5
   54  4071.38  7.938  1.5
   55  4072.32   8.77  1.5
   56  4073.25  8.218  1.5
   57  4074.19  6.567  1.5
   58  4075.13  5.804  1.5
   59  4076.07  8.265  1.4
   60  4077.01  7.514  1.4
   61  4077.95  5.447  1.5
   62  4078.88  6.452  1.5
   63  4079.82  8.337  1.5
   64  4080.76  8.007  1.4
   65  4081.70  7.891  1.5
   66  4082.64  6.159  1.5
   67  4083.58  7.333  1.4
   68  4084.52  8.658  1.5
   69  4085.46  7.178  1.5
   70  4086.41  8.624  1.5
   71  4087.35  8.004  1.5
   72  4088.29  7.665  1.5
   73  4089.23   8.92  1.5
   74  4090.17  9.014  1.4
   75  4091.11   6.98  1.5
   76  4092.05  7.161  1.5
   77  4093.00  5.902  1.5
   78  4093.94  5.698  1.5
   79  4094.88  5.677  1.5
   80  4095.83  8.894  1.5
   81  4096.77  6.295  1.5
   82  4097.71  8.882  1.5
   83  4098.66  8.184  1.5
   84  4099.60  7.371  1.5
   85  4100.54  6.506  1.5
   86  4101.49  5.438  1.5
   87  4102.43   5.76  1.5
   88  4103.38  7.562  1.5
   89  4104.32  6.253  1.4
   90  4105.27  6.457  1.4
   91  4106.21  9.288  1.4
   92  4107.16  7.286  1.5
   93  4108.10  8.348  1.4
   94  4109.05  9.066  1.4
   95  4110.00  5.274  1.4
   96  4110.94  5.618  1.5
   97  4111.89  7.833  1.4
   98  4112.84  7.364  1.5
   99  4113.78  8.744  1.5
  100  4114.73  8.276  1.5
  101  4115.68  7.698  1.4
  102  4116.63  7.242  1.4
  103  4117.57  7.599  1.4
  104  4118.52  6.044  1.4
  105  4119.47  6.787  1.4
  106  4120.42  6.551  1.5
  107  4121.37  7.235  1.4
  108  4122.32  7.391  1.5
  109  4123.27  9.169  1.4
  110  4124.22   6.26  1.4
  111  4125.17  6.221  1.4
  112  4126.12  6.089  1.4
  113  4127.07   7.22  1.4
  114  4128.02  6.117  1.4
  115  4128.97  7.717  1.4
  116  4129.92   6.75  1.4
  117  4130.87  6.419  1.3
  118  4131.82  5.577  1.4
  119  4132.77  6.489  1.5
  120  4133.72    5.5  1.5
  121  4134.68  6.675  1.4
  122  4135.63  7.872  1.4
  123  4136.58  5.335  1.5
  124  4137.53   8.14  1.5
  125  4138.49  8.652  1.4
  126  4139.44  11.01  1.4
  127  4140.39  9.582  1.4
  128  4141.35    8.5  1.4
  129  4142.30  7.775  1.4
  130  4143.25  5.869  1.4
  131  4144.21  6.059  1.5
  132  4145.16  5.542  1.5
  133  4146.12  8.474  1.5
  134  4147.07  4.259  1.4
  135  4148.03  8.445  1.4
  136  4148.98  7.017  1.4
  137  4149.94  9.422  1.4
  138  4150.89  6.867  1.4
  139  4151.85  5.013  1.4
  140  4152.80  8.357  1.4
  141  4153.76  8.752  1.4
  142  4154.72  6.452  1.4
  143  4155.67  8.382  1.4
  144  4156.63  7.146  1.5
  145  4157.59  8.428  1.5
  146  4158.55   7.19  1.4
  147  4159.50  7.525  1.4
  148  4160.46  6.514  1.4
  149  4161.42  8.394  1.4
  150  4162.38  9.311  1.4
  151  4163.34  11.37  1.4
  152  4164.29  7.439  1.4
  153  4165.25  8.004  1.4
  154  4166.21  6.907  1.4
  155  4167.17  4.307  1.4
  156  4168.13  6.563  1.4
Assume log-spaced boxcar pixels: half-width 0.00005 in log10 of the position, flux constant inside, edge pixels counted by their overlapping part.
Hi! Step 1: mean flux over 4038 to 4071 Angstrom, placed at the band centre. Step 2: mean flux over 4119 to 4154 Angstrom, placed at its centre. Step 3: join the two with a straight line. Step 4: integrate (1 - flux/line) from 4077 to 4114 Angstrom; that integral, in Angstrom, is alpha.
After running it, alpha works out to -0.7 Angstrom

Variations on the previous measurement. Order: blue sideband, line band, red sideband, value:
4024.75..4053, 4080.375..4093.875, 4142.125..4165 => -0.5 Angstrom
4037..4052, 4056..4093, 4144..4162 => -1.8 Angstrom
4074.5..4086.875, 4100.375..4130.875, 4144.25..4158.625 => 0.9 Angstrom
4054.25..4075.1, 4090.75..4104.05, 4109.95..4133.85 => 0.5 Angstrom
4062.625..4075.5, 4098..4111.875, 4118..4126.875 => -0.3 Angstrom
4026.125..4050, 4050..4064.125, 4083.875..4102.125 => -0.3 Angstrom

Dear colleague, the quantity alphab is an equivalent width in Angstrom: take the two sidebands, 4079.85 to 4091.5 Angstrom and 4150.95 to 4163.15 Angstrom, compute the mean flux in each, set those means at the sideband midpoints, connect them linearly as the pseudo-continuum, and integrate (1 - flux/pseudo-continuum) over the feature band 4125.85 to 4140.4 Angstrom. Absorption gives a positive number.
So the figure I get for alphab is 1.15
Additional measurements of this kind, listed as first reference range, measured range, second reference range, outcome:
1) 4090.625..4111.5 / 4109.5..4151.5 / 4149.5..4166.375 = 1.72 Angstrom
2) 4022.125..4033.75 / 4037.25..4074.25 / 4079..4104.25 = 0.57 Angstrom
